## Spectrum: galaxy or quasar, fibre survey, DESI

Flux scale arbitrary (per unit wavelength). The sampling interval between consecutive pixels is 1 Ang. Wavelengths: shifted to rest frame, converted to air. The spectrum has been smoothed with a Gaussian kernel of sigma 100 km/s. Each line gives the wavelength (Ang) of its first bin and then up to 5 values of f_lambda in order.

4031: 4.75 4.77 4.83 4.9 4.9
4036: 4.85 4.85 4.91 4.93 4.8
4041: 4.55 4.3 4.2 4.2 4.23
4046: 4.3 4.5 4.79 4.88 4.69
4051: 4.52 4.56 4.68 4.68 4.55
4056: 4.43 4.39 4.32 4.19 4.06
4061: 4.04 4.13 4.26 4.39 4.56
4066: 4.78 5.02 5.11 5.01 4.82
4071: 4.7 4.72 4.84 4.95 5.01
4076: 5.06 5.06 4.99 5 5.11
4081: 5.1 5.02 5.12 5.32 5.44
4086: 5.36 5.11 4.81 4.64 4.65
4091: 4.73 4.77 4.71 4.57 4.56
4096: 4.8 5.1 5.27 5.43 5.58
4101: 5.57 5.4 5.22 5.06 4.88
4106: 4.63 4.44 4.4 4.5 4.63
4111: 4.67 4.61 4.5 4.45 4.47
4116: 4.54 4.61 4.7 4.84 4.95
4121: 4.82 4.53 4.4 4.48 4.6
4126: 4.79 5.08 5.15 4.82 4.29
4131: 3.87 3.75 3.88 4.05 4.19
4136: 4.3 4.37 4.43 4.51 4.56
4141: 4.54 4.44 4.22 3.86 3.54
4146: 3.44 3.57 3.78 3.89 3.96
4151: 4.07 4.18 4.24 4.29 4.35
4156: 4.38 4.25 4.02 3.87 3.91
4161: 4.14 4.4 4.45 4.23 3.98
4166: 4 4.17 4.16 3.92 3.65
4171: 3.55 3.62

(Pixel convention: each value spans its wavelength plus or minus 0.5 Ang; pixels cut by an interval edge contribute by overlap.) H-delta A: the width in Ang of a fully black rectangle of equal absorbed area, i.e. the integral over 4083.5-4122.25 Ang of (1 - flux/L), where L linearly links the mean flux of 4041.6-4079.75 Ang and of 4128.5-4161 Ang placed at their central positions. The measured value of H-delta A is -4.4 Ang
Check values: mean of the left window 4.61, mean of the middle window 4.86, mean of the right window 4.12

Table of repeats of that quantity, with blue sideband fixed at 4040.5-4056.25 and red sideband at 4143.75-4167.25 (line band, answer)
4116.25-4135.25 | -1.6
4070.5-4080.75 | -1.3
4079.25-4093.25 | -2.1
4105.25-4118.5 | -1.0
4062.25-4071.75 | -0.6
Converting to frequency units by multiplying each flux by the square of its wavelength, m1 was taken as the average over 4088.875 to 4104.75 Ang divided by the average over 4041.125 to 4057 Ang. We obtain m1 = 1.1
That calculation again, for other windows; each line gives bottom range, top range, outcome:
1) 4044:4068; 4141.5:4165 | 0.95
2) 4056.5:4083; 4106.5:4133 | 0.99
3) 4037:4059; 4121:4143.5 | 1.02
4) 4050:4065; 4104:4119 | 1.08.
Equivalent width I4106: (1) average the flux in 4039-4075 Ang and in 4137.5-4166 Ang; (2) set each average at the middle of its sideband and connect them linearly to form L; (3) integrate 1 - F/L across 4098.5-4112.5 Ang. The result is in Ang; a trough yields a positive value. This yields -1.9 Ang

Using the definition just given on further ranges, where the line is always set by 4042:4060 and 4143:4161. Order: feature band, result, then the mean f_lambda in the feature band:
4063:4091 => -3.9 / 4.94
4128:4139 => -0.5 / 4.25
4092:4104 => -2.4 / 5.09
